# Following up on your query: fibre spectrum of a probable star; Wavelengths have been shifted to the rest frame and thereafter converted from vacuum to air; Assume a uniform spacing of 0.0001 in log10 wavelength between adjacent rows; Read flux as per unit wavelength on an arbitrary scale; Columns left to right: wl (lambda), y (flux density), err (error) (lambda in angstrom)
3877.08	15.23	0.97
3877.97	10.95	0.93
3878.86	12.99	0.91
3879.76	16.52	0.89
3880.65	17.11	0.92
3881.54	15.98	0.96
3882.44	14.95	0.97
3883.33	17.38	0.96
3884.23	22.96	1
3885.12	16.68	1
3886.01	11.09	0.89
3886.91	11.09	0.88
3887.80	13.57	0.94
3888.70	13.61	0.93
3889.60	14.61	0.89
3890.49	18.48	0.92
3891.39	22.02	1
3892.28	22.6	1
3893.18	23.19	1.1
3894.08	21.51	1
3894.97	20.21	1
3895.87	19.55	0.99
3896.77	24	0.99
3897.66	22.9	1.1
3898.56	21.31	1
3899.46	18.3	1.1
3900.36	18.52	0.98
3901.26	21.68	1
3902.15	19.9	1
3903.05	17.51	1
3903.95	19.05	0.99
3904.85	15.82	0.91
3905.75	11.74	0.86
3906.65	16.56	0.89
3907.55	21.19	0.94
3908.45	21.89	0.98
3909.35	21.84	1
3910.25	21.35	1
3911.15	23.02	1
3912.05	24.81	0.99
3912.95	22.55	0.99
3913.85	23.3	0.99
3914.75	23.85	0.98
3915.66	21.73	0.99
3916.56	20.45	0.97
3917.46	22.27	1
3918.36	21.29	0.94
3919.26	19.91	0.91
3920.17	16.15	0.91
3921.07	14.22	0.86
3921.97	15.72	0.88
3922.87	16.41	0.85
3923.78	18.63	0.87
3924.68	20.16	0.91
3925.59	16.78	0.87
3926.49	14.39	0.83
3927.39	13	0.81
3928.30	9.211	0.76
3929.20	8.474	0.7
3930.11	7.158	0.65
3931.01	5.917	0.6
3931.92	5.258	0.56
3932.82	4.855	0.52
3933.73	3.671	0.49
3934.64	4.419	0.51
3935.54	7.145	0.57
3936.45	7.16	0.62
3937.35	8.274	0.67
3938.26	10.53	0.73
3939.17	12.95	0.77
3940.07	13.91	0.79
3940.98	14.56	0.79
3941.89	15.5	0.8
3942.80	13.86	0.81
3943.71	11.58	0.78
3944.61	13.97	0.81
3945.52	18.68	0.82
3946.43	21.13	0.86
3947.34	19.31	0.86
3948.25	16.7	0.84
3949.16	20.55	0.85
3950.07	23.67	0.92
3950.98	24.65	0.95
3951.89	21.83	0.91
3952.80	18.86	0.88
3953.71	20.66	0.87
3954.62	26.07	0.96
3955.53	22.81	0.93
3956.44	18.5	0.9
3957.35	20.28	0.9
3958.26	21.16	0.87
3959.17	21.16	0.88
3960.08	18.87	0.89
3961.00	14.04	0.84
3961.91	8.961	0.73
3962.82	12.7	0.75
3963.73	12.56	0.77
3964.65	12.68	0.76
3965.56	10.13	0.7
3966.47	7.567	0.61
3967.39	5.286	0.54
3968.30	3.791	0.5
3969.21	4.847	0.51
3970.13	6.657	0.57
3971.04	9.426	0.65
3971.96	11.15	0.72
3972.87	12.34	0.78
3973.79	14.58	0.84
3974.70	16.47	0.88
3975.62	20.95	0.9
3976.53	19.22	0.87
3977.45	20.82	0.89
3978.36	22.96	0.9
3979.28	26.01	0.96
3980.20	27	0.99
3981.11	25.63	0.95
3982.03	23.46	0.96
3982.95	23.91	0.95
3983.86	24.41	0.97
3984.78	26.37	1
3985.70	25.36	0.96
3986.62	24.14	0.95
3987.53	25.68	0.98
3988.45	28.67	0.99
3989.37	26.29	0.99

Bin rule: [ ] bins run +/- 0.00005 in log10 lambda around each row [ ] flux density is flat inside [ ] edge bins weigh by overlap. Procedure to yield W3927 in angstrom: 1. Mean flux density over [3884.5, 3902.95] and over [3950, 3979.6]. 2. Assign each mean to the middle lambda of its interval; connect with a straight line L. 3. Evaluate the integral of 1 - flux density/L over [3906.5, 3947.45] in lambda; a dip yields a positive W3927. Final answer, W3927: 5.1 angstrom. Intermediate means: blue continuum 18.8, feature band 15.4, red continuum 16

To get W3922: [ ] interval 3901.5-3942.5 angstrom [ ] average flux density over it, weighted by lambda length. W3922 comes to 15.4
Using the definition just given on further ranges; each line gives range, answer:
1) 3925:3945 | 10.2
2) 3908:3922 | 21.1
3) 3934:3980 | 15.3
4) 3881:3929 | 18.6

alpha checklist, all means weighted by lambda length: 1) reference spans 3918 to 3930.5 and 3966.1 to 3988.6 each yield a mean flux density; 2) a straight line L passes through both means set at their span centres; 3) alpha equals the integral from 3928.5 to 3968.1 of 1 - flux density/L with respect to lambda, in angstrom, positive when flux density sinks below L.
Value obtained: 6.1 angstrom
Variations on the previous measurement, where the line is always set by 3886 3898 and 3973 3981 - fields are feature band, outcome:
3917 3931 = 3.0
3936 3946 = 3.6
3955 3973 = 6.7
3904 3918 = -1.2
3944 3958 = -0.2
